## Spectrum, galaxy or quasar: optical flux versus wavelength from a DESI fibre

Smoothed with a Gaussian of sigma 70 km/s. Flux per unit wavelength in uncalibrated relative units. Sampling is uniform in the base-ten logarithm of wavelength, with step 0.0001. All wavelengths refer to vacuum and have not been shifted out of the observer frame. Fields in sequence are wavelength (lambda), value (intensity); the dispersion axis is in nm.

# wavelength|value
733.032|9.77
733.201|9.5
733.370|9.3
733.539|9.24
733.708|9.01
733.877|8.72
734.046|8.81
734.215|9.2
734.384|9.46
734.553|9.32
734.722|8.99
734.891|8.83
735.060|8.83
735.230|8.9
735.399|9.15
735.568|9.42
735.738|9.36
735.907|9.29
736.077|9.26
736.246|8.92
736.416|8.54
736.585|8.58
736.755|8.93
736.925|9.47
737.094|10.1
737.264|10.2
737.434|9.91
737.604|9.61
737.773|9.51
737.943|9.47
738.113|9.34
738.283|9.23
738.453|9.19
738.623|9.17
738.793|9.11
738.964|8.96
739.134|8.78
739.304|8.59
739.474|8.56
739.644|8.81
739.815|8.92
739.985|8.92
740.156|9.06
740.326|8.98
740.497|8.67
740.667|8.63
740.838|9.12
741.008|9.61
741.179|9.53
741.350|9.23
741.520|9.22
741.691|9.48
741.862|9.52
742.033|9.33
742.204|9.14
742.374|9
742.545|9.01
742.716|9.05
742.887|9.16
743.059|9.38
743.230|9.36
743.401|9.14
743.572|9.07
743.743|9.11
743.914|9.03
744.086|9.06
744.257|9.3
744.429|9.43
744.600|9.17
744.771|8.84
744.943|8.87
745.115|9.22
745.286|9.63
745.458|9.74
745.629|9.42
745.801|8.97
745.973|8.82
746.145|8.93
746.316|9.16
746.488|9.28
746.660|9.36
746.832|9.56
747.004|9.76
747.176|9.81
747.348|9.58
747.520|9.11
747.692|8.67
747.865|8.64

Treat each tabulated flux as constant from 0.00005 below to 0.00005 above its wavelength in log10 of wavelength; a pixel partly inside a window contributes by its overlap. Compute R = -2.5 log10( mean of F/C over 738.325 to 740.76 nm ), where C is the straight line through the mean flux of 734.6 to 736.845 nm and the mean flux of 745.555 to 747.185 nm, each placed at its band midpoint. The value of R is 0.03 mag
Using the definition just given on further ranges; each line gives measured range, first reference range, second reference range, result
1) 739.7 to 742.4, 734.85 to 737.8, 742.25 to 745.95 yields 0.01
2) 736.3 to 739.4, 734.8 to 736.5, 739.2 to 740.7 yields -0.04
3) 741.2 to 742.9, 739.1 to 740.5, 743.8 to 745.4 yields -0.03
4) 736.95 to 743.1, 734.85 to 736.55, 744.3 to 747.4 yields -0.01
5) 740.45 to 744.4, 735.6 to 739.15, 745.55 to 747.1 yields 0.01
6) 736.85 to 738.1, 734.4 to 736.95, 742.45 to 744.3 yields -0.08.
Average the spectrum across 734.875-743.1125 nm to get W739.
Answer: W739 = 9.16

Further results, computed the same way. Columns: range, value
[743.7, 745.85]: 9.22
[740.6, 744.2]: 9.2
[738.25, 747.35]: 9.16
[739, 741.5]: 8.97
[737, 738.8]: 9.55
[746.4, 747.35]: 9.55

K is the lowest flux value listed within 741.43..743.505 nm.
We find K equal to 9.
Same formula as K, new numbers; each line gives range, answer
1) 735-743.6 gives 8.54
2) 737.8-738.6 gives 9.19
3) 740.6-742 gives 8.63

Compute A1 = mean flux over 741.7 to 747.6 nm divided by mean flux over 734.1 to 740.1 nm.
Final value 1.0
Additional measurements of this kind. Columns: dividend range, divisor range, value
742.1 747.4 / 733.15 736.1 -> 1.01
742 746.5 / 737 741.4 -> 1.00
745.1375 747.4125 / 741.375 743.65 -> 1.02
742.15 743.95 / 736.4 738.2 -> 0.97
